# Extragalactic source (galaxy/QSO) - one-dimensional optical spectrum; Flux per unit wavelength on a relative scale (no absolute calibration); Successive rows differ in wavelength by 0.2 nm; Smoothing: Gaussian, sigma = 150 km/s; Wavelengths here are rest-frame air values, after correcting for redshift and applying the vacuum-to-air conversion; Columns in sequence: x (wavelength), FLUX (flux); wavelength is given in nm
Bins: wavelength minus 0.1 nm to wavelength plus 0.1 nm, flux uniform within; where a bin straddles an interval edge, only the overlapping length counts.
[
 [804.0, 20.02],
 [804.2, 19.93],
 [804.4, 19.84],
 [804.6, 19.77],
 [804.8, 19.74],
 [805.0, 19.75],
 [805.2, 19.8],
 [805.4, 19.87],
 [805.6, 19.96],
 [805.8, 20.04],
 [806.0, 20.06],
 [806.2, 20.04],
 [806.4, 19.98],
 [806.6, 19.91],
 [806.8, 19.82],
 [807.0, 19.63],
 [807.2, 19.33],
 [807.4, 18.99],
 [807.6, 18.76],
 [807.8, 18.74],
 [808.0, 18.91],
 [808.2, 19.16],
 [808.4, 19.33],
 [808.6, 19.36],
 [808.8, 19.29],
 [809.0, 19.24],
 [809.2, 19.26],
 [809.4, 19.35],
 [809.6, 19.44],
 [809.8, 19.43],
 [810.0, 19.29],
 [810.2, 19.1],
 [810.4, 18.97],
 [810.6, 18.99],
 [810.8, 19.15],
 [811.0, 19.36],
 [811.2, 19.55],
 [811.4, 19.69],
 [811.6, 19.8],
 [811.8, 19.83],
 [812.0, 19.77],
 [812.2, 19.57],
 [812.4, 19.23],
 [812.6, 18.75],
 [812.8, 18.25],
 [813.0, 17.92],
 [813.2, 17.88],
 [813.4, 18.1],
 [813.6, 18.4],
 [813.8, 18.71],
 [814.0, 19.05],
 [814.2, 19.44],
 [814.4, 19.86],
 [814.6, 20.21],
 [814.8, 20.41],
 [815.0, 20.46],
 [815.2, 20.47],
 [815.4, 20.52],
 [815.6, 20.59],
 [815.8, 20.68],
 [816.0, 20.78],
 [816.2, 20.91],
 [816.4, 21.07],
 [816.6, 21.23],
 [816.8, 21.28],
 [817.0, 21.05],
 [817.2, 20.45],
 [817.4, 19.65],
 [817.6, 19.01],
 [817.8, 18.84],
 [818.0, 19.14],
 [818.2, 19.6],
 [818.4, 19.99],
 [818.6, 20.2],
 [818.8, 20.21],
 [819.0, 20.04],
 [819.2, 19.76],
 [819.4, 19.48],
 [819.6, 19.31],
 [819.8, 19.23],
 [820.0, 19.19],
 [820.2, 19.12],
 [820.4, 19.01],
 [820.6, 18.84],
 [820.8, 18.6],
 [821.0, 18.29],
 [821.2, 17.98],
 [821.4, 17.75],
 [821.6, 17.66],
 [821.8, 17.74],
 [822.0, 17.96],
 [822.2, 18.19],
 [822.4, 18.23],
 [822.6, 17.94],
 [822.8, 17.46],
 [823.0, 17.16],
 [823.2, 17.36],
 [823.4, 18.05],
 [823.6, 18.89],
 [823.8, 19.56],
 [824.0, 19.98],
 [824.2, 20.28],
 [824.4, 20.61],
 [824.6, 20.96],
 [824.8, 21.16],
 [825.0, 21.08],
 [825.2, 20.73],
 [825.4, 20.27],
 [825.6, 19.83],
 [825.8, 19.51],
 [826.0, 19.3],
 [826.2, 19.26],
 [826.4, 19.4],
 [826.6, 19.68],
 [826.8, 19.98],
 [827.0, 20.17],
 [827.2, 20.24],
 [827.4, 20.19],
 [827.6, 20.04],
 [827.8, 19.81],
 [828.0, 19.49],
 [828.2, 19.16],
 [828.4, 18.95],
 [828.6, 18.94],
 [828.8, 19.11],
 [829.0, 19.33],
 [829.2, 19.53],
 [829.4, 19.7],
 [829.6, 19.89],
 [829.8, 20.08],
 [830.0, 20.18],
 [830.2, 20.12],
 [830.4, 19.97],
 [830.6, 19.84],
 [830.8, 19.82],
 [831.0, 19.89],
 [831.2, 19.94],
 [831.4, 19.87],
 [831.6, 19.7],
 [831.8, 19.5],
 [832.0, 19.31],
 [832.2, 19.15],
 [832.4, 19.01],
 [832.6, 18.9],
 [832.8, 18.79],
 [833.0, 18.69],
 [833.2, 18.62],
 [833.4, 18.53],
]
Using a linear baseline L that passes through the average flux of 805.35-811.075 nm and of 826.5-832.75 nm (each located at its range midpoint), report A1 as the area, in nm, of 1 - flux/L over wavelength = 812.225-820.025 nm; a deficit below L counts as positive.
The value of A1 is -0.09 nm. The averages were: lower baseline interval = 19.4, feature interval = 19.7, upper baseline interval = 19.7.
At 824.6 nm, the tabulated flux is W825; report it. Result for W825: 20.96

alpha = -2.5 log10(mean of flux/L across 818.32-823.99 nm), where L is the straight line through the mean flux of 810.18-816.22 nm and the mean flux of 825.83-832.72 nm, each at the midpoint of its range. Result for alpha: 0.05 mag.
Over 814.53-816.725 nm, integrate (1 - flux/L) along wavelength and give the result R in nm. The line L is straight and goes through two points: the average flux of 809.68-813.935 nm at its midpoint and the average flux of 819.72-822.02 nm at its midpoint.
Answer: -0.220 nm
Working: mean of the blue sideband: 19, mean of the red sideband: 18.5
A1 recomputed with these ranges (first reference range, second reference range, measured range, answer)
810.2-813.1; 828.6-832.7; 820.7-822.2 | 0.11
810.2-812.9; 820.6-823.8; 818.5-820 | -0.11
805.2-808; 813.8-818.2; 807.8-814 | 0.24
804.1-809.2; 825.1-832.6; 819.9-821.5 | 0.09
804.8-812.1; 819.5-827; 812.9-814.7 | 0.05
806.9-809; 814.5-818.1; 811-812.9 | 0.03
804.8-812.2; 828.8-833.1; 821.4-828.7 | 0.10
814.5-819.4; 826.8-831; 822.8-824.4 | 0.09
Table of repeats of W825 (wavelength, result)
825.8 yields 19.51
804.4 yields 19.84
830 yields 20.18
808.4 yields 19.33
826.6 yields 19.68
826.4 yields 19.4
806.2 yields 20.04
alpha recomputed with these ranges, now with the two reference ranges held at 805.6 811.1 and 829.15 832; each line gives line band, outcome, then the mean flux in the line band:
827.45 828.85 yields 0.02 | 19.4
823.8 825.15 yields -0.05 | 20.6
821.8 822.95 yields 0.10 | 17.9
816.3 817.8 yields -0.05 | 20.4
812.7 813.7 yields 0.08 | 18.1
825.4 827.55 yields 0.00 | 19.8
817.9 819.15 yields -0.01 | 19.9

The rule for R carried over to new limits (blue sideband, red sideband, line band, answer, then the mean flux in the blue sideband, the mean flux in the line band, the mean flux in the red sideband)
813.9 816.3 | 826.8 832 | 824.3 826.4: -0.04 nm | 20.3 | 20.2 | 19.7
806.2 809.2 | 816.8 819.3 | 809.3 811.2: 0.02 nm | 19.3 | 19.2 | 19.9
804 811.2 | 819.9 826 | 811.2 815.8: -0.03 nm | 19.5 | 19.4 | 19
